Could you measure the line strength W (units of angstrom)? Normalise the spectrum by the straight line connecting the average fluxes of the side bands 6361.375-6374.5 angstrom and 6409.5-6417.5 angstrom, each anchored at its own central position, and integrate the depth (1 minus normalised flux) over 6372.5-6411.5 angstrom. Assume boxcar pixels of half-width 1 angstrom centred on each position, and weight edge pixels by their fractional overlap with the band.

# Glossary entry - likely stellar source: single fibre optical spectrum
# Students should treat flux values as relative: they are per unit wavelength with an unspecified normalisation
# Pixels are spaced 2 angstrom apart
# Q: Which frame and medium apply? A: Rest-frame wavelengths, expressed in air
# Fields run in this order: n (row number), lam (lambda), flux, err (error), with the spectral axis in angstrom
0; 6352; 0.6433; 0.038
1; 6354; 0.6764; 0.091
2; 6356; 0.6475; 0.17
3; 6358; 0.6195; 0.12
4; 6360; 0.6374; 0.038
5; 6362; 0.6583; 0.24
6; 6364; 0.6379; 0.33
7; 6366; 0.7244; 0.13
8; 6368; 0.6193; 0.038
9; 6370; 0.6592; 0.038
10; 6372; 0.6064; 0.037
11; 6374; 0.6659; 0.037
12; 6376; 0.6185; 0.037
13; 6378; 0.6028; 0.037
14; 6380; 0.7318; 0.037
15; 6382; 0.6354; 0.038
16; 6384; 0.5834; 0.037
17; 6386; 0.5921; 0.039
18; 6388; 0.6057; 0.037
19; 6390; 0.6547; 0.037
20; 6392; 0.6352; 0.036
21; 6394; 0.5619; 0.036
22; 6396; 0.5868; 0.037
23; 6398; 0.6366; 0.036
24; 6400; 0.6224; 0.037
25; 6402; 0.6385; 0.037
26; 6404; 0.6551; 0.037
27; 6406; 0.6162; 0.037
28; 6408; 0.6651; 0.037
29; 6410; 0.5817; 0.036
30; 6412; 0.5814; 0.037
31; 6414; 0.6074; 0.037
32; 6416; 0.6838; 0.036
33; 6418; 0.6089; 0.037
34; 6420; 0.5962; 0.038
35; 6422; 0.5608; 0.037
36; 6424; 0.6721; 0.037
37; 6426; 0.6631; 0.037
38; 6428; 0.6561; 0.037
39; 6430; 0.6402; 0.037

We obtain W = 0.5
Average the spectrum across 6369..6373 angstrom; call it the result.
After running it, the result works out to 0.633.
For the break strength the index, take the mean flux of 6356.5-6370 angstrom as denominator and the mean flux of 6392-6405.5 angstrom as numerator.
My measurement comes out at 0.95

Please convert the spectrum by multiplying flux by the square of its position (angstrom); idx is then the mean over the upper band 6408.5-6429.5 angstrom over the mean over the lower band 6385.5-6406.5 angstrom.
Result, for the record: 1.01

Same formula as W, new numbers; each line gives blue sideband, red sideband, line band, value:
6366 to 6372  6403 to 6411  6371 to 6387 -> 0.34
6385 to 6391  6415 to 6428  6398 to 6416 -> 0.02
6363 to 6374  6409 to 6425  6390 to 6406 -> 0.14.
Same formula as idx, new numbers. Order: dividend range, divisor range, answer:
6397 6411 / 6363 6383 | 0.98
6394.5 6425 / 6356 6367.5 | 0.96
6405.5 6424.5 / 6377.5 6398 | 1.00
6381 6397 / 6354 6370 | 0.94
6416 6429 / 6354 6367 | 0.98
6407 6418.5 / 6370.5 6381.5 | 0.97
